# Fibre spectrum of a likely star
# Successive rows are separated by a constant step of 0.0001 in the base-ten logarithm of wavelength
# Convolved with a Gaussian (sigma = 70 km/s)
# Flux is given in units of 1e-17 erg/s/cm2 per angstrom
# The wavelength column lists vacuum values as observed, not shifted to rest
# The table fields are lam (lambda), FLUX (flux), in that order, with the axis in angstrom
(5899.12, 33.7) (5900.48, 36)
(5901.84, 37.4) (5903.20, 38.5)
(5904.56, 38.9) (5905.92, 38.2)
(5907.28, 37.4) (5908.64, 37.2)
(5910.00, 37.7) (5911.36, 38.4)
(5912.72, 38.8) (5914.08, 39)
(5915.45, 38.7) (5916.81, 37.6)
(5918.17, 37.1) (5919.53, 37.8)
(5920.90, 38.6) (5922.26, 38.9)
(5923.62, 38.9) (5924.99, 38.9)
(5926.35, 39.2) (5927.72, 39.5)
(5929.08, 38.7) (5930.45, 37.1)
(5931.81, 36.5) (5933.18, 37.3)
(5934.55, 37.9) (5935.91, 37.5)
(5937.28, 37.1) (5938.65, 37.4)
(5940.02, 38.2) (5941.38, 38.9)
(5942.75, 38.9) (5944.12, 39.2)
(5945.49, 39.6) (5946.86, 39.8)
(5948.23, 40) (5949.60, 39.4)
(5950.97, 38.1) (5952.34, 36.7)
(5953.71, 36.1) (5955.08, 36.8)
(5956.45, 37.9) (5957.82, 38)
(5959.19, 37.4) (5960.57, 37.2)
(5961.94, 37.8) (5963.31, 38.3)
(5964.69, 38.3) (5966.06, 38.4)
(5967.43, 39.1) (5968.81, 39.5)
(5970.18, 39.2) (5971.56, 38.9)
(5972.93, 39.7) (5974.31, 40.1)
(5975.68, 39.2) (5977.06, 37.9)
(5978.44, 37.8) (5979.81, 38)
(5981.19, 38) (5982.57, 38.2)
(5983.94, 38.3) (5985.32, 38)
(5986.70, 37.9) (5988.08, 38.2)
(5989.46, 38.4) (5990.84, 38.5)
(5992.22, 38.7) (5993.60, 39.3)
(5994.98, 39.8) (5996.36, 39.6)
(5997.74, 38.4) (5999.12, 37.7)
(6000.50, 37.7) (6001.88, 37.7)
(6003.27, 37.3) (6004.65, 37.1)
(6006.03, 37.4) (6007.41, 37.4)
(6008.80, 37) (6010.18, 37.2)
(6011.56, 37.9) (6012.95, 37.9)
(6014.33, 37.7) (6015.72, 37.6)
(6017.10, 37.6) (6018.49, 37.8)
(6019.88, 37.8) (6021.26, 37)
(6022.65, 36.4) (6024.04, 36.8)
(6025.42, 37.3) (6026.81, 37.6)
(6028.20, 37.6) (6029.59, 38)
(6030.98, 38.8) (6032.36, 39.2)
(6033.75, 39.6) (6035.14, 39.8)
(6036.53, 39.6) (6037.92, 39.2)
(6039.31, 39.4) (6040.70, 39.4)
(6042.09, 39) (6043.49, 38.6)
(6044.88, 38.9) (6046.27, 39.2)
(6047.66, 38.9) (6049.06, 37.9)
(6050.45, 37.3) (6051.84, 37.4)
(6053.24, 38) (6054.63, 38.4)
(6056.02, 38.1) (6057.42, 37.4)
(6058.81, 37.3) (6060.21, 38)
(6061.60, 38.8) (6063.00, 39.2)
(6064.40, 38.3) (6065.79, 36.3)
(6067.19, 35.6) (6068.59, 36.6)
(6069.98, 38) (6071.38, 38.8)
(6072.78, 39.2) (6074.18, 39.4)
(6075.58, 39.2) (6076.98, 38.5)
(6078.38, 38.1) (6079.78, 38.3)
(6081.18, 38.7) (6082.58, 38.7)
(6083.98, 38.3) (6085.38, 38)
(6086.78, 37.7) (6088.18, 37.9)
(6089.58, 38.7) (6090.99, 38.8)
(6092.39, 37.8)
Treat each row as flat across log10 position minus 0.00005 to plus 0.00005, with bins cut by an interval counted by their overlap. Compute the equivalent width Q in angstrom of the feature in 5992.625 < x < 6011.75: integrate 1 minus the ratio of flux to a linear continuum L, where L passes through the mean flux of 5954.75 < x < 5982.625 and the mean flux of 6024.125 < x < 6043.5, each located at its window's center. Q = 0.3 angstrom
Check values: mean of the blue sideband 38.4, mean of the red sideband 38.7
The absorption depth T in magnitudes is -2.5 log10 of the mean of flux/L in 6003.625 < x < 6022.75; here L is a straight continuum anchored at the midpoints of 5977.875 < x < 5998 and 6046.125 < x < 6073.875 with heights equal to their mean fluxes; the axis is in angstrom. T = 0.02 mag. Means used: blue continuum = 38.5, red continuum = 37.9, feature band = 37.5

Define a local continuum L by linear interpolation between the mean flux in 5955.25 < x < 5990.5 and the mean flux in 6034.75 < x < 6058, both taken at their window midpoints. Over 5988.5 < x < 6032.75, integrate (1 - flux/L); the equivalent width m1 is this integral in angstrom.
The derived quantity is 0.7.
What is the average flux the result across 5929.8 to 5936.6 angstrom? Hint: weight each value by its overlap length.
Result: 37.3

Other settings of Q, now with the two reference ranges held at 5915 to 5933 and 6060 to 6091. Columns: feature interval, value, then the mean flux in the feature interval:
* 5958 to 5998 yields -0.3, 38.5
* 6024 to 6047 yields -0.3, 38.8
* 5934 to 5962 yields 0.1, 38.1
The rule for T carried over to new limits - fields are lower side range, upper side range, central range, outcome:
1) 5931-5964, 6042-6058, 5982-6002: -0.010 mag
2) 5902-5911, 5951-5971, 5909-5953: -0.011 mag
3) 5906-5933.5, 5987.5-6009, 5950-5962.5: 0.023 mag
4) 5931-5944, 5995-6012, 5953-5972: -0.007 mag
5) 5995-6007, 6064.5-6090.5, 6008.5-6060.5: -0.003 mag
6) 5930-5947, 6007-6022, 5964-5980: -0.030 mag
